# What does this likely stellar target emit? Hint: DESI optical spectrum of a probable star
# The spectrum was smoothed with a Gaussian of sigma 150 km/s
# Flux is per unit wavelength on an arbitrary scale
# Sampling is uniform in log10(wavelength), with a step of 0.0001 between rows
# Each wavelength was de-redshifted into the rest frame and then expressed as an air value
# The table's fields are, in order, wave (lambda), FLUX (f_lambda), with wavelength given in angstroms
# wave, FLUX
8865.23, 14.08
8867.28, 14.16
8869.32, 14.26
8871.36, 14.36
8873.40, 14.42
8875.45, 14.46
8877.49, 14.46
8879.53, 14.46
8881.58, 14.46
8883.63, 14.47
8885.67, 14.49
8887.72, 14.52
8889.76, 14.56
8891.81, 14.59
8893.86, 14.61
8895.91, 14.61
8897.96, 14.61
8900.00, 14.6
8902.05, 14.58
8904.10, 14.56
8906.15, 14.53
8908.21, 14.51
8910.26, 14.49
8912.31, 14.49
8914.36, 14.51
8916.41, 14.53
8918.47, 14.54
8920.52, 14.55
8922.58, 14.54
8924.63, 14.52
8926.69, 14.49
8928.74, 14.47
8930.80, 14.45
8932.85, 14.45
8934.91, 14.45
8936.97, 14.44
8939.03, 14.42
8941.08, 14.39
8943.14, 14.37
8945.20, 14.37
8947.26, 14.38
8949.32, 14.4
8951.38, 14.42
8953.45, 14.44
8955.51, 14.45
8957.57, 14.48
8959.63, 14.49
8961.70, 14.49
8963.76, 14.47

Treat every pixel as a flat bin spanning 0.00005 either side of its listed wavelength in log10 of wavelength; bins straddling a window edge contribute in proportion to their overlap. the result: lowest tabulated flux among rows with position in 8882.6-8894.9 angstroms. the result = 14.47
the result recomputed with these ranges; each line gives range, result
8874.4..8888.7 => 14.46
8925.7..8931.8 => 14.45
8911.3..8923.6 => 14.49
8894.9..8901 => 14.6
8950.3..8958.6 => 14.42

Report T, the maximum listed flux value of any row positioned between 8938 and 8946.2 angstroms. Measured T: 14.42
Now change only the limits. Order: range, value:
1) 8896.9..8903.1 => 14.61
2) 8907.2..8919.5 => 14.54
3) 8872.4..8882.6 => 14.46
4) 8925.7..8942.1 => 14.49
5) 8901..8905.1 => 14.58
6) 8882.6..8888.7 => 14.52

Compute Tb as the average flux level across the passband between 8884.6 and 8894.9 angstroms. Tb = 14.6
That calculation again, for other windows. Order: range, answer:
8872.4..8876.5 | 14.4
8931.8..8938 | 14.4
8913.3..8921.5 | 14.5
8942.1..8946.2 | 14.4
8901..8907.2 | 14.5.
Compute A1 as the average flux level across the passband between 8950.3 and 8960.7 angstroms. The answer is 14.4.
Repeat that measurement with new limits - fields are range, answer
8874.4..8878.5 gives 14.5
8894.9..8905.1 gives 14.6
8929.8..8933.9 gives 14.5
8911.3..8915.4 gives 14.5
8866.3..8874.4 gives 14.3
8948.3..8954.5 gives 14.4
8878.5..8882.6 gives 14.5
